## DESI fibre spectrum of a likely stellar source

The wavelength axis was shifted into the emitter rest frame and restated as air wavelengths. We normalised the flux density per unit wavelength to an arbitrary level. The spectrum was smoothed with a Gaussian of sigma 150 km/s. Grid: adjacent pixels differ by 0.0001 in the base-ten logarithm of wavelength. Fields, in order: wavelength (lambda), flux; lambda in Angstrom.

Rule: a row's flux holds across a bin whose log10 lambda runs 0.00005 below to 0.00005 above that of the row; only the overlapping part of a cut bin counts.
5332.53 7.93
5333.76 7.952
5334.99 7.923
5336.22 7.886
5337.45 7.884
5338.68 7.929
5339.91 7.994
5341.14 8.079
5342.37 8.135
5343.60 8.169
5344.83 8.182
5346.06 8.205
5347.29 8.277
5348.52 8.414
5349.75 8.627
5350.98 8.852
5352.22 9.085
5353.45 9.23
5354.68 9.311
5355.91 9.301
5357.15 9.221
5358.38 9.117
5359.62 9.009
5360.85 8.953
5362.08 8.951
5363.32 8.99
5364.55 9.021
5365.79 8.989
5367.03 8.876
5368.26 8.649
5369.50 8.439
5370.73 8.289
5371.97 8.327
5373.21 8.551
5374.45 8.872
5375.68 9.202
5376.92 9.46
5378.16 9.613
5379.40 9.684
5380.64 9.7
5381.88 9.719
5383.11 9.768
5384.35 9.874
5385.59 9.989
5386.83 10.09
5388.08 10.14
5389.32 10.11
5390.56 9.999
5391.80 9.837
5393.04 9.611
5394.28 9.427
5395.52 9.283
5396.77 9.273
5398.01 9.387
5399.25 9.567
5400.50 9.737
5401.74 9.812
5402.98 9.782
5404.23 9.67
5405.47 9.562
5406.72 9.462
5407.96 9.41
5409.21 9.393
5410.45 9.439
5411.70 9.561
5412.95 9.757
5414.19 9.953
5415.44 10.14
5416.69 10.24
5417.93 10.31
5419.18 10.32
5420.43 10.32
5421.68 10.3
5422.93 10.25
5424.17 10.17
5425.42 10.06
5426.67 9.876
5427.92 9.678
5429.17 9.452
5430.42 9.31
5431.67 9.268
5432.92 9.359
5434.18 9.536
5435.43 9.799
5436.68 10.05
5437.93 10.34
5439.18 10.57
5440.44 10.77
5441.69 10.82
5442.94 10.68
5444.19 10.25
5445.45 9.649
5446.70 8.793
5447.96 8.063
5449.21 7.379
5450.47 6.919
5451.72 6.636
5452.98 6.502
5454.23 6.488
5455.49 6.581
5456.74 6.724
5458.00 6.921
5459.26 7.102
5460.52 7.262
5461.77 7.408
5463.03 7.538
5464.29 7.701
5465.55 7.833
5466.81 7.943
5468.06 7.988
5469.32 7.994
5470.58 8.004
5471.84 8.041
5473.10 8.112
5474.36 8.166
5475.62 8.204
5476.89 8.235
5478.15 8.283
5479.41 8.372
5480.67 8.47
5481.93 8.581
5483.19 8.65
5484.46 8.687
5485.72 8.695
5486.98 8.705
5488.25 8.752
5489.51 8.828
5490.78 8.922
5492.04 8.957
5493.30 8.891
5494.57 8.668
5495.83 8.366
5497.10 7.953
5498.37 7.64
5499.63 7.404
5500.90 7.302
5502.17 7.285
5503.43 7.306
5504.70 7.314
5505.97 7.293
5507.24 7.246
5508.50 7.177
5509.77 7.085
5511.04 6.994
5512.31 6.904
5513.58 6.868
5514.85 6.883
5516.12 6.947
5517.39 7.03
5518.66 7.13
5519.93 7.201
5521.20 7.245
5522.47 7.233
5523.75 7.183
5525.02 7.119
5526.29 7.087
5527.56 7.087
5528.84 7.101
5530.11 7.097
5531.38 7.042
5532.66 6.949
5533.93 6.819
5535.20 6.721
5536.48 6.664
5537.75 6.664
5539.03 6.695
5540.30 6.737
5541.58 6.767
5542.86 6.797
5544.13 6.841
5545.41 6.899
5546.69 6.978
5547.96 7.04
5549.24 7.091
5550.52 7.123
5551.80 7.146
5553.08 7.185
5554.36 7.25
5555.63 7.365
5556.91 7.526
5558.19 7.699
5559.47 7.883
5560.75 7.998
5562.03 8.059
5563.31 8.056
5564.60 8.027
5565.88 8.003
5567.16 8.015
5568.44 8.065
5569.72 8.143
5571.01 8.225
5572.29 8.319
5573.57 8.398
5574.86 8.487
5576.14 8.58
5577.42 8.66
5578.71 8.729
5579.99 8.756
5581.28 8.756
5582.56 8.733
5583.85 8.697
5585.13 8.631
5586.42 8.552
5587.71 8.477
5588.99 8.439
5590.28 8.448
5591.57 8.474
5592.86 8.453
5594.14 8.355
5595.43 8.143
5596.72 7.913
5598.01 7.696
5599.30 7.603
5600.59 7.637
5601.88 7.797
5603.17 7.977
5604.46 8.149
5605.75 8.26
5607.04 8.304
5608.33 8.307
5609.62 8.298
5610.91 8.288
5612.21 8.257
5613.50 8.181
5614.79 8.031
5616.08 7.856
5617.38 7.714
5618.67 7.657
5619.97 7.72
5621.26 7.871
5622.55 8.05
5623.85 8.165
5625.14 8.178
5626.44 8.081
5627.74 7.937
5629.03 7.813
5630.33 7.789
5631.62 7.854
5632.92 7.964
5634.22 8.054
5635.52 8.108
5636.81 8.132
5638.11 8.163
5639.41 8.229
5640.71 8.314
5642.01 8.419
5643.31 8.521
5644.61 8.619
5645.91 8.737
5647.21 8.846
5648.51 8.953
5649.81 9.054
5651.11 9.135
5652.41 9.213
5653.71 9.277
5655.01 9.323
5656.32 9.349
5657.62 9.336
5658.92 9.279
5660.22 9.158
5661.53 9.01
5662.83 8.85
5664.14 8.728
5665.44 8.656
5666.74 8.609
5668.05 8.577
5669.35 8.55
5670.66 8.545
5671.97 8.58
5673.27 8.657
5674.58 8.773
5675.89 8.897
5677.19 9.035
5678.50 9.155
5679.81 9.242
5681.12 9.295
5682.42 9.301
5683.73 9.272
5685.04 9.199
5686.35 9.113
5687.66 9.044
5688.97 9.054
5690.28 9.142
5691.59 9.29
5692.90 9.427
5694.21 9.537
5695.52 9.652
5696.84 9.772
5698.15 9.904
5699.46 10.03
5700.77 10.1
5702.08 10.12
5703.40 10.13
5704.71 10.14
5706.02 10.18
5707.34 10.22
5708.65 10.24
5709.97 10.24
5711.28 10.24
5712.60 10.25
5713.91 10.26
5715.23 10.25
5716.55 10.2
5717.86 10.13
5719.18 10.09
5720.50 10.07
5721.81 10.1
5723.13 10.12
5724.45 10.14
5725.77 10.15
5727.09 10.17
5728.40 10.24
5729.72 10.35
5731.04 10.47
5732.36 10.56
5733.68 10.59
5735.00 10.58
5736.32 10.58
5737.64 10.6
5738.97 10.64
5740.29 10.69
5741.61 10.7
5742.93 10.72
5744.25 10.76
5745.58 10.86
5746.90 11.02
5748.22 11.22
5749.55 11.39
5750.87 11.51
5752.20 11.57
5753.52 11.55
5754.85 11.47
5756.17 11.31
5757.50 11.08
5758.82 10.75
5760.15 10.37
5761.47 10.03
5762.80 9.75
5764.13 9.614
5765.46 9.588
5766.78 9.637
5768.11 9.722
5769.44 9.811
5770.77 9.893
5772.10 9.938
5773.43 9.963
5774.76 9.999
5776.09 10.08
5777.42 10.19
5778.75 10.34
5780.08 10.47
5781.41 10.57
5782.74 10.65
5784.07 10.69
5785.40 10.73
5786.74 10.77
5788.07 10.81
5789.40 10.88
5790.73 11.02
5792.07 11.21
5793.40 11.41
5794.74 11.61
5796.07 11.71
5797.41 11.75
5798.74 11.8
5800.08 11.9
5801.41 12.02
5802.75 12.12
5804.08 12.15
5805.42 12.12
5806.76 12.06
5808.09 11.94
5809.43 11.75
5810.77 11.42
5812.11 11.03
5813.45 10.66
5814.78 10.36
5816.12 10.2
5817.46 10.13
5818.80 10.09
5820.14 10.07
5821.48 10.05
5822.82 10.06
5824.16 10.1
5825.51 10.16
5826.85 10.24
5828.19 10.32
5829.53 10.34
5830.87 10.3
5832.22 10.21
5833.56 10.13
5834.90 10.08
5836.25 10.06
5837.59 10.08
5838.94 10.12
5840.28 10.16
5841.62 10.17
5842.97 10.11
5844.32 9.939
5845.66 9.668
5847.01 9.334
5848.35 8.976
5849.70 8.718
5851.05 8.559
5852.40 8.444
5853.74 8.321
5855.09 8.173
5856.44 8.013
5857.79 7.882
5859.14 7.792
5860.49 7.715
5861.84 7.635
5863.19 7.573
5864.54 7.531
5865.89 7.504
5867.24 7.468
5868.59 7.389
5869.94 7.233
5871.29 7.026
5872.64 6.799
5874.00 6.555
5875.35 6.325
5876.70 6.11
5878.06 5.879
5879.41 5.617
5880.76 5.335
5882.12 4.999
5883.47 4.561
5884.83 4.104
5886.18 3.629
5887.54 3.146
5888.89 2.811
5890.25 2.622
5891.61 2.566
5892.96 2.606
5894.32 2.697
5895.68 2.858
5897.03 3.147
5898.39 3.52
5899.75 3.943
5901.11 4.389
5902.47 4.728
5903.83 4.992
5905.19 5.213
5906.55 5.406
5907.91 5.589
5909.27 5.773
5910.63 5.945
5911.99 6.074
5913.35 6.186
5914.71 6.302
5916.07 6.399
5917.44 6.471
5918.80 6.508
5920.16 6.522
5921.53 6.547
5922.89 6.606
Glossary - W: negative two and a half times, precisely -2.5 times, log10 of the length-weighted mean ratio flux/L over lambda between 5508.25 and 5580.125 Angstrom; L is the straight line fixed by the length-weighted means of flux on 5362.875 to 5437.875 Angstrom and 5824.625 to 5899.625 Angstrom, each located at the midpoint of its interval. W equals 0.19 mag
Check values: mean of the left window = 9.59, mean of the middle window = 7.39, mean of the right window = 7.23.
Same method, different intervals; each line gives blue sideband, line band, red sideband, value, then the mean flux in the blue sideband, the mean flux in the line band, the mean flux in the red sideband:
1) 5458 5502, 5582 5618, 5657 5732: 0.094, 8.14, 8.2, 9.57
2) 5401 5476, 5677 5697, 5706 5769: 0.106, 8.96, 9.27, 10.5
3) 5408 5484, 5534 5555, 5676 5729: 0.312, 8.84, 6.91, 9.8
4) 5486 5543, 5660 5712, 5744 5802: 0.033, 7.39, 9.34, 10.8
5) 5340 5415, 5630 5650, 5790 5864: 0.171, 9.22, 8.35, 10.2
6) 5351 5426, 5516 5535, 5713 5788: 0.360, 9.51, 7.08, 10.5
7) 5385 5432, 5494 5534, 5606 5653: 0.241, 9.79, 7.25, 8.24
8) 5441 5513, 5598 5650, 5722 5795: 0.149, 7.98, 8.13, 10.6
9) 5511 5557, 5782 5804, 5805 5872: -0.236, 7.01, 11.3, 9.49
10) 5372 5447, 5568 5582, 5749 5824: 0.205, 9.78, 8.47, 10.8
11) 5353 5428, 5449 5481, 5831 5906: 0.200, 9.53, 7.56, 6.76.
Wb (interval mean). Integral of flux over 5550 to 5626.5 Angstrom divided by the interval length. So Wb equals 8.1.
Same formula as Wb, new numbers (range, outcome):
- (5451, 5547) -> 7.5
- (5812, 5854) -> 9.91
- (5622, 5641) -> 8.05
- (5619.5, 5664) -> 8.52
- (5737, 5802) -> 10.7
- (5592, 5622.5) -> 8.03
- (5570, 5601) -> 8.38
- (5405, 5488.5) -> 8.86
